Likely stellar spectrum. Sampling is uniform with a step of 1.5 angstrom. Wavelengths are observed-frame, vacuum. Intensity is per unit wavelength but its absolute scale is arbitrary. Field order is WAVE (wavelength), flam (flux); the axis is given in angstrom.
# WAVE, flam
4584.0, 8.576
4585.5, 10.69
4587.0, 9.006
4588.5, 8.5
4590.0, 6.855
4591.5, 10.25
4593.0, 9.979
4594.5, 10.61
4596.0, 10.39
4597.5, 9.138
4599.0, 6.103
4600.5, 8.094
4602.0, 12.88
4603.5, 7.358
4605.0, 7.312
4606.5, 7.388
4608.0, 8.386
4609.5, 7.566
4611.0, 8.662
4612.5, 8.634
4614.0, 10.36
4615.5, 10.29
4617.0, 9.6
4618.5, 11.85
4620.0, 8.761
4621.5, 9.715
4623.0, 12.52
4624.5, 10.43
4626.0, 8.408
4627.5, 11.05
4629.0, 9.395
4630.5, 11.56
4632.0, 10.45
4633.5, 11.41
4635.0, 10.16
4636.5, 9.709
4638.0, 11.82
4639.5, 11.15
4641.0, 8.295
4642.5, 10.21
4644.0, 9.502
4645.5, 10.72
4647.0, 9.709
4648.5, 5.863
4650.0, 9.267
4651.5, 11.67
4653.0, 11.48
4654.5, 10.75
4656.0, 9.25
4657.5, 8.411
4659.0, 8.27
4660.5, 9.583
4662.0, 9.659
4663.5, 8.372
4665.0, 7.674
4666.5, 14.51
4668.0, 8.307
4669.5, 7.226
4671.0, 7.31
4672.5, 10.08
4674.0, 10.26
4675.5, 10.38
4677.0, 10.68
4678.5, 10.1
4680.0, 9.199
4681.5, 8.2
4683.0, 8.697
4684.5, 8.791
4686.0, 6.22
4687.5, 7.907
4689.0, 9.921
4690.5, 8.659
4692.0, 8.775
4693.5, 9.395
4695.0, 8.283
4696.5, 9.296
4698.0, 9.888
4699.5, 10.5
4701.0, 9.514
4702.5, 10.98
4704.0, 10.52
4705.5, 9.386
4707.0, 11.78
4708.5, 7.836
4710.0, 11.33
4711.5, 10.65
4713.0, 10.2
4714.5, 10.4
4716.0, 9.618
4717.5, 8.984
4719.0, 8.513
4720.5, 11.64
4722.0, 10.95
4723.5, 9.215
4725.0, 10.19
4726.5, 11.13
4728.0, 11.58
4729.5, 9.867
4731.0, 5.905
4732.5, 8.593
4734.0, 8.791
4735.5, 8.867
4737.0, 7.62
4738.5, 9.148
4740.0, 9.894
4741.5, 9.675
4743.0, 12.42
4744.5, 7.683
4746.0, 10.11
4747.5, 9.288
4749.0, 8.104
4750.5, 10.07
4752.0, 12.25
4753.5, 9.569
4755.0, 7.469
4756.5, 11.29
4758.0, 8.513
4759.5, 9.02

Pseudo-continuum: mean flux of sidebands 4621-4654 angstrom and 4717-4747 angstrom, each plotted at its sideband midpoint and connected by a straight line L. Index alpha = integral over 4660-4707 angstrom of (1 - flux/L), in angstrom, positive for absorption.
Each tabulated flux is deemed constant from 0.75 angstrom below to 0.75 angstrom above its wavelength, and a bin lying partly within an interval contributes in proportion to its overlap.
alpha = 2.6 angstrom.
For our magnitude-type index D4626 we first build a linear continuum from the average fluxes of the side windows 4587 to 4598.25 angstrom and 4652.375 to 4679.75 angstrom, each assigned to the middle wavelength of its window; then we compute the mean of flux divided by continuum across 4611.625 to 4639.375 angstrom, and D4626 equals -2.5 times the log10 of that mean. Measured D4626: -0.10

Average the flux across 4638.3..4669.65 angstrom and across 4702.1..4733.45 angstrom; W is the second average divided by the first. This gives 1.0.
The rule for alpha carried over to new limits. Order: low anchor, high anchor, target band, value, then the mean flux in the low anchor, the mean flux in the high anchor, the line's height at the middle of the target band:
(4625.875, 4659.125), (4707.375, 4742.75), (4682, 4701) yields 1.77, 10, 9.65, 9.79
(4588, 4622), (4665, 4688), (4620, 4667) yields -4.49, 9.07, 9.16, 9.12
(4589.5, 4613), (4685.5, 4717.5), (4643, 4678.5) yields -1.12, 8.75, 9.59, 9.24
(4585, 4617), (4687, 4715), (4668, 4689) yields 1.56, 8.98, 9.76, 9.58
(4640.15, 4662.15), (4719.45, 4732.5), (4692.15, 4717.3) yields -0.27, 9.51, 9.94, 9.82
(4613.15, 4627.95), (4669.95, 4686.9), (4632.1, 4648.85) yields -0.22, 10.3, 9.04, 9.85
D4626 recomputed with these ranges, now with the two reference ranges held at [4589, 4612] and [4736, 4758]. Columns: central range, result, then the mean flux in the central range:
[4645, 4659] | -0.07 mag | 9.59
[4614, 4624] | -0.18 mag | 10.4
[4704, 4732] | -0.06 mag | 9.96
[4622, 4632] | -0.19 mag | 10.5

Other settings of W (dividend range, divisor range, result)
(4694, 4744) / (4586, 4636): 1.03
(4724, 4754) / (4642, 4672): 1.02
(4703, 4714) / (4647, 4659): 1.08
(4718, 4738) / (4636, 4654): 0.95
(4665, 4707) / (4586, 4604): 1.03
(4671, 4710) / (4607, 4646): 0.94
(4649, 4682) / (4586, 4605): 1.06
